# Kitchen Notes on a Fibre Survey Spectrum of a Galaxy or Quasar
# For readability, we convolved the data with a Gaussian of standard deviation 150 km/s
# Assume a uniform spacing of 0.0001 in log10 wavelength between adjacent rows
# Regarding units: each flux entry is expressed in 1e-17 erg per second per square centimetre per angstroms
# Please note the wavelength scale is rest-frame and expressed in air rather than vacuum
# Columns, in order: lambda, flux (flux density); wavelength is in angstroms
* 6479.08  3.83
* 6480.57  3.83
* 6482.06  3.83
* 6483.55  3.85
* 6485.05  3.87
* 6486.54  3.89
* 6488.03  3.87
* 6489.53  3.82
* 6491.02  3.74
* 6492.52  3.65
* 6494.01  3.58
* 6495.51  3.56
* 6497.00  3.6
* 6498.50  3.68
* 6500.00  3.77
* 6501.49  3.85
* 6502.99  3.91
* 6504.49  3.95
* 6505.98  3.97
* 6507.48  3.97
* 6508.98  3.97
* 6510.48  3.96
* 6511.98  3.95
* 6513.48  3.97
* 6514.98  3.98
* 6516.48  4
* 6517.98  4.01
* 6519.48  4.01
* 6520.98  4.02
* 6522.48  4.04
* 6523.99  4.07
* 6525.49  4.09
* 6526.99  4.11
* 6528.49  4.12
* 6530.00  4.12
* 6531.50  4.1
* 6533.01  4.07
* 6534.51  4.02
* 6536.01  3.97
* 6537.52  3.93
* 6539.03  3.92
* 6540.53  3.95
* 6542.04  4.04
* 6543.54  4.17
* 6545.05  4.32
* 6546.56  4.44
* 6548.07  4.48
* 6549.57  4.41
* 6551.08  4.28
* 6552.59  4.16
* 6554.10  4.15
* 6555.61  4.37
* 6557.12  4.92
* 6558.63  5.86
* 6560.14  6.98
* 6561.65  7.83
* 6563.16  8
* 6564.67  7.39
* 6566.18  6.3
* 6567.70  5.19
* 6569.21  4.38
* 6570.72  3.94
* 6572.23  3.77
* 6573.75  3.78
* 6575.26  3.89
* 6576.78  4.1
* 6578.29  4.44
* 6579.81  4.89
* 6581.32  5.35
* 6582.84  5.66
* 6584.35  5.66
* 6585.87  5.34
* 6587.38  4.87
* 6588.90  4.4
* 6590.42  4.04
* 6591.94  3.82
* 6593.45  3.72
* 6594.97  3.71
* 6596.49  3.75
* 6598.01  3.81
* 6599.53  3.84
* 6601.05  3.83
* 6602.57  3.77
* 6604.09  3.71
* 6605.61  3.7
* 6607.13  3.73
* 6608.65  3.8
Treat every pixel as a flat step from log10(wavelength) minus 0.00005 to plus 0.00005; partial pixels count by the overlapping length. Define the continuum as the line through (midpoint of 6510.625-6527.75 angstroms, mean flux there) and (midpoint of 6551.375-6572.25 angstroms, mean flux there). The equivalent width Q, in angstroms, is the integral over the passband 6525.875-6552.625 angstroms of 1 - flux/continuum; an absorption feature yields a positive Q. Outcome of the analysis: 3.3 angstroms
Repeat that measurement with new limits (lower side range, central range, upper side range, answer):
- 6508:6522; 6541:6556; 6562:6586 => 1.2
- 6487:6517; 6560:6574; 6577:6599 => -4.6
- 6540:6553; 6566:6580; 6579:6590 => 1.4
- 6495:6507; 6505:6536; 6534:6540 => -1.1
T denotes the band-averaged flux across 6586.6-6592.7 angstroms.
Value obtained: 4.29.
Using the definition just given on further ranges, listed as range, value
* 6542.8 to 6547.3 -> 4.3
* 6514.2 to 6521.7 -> 4.01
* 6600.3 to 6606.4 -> 3.75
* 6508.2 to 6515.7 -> 3.96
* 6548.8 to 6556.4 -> 4.28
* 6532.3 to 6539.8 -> 3.98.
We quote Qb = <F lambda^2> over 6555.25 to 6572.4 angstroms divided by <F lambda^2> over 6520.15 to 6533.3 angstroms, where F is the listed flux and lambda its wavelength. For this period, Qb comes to 1.45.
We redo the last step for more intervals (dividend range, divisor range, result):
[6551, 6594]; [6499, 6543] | 1.28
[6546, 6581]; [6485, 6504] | 1.37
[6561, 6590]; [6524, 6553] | 1.27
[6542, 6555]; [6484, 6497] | 1.17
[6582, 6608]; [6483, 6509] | 1.14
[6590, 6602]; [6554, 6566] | 0.61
